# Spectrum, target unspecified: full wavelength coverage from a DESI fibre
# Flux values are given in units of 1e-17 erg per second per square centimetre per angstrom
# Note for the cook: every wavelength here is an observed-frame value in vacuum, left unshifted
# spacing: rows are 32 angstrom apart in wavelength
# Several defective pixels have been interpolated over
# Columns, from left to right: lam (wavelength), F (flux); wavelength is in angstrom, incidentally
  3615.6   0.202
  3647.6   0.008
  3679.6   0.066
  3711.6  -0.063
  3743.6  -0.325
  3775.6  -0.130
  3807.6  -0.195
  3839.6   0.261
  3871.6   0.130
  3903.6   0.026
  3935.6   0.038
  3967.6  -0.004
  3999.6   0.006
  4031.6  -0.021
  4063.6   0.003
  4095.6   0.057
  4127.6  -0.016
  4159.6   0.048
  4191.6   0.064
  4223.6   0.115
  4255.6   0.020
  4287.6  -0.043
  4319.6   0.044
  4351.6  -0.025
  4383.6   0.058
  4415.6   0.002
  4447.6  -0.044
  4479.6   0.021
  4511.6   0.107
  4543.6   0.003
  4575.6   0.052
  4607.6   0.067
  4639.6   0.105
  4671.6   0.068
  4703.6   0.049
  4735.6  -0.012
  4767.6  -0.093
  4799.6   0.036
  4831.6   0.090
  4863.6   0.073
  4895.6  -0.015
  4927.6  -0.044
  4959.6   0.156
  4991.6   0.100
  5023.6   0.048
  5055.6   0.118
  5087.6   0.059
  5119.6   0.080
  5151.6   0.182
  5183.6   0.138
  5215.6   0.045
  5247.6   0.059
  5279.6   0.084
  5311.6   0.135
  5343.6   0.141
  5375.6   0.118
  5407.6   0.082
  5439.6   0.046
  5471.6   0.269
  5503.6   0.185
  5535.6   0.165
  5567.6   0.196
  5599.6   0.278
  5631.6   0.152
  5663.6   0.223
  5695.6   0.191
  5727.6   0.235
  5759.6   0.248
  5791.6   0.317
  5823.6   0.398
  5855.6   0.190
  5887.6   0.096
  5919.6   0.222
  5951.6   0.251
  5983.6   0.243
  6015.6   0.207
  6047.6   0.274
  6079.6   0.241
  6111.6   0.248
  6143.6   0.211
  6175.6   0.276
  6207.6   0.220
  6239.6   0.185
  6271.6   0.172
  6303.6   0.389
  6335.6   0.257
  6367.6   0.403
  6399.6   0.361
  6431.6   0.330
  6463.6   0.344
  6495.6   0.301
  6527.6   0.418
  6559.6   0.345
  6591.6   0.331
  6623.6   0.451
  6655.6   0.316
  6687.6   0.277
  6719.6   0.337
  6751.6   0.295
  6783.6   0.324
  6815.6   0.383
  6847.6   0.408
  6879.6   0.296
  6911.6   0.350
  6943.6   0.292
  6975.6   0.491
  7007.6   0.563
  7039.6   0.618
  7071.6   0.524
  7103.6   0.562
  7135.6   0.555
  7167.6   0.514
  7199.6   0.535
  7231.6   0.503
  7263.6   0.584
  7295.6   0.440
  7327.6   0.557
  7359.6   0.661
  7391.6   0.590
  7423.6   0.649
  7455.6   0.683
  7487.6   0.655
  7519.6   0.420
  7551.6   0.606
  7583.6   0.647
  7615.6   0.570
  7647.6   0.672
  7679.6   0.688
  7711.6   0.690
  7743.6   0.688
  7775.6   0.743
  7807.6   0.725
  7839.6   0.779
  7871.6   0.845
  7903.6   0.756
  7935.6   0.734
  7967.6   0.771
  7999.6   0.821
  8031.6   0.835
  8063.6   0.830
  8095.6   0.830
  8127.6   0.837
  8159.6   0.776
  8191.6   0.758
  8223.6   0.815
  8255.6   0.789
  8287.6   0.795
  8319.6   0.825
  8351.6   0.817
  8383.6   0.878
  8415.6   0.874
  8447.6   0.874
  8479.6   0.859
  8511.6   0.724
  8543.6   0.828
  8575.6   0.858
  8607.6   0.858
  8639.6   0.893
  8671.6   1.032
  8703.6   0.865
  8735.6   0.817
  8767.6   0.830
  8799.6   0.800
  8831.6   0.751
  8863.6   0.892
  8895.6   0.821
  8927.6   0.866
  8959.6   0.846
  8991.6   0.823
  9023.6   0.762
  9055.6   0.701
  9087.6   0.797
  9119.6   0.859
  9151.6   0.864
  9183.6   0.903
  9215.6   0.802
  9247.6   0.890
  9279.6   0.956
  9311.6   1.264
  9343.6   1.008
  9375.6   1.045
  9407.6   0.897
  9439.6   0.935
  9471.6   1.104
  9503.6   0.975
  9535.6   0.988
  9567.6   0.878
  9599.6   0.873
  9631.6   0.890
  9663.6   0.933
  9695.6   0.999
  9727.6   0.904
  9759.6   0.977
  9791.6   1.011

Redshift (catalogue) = 0.75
